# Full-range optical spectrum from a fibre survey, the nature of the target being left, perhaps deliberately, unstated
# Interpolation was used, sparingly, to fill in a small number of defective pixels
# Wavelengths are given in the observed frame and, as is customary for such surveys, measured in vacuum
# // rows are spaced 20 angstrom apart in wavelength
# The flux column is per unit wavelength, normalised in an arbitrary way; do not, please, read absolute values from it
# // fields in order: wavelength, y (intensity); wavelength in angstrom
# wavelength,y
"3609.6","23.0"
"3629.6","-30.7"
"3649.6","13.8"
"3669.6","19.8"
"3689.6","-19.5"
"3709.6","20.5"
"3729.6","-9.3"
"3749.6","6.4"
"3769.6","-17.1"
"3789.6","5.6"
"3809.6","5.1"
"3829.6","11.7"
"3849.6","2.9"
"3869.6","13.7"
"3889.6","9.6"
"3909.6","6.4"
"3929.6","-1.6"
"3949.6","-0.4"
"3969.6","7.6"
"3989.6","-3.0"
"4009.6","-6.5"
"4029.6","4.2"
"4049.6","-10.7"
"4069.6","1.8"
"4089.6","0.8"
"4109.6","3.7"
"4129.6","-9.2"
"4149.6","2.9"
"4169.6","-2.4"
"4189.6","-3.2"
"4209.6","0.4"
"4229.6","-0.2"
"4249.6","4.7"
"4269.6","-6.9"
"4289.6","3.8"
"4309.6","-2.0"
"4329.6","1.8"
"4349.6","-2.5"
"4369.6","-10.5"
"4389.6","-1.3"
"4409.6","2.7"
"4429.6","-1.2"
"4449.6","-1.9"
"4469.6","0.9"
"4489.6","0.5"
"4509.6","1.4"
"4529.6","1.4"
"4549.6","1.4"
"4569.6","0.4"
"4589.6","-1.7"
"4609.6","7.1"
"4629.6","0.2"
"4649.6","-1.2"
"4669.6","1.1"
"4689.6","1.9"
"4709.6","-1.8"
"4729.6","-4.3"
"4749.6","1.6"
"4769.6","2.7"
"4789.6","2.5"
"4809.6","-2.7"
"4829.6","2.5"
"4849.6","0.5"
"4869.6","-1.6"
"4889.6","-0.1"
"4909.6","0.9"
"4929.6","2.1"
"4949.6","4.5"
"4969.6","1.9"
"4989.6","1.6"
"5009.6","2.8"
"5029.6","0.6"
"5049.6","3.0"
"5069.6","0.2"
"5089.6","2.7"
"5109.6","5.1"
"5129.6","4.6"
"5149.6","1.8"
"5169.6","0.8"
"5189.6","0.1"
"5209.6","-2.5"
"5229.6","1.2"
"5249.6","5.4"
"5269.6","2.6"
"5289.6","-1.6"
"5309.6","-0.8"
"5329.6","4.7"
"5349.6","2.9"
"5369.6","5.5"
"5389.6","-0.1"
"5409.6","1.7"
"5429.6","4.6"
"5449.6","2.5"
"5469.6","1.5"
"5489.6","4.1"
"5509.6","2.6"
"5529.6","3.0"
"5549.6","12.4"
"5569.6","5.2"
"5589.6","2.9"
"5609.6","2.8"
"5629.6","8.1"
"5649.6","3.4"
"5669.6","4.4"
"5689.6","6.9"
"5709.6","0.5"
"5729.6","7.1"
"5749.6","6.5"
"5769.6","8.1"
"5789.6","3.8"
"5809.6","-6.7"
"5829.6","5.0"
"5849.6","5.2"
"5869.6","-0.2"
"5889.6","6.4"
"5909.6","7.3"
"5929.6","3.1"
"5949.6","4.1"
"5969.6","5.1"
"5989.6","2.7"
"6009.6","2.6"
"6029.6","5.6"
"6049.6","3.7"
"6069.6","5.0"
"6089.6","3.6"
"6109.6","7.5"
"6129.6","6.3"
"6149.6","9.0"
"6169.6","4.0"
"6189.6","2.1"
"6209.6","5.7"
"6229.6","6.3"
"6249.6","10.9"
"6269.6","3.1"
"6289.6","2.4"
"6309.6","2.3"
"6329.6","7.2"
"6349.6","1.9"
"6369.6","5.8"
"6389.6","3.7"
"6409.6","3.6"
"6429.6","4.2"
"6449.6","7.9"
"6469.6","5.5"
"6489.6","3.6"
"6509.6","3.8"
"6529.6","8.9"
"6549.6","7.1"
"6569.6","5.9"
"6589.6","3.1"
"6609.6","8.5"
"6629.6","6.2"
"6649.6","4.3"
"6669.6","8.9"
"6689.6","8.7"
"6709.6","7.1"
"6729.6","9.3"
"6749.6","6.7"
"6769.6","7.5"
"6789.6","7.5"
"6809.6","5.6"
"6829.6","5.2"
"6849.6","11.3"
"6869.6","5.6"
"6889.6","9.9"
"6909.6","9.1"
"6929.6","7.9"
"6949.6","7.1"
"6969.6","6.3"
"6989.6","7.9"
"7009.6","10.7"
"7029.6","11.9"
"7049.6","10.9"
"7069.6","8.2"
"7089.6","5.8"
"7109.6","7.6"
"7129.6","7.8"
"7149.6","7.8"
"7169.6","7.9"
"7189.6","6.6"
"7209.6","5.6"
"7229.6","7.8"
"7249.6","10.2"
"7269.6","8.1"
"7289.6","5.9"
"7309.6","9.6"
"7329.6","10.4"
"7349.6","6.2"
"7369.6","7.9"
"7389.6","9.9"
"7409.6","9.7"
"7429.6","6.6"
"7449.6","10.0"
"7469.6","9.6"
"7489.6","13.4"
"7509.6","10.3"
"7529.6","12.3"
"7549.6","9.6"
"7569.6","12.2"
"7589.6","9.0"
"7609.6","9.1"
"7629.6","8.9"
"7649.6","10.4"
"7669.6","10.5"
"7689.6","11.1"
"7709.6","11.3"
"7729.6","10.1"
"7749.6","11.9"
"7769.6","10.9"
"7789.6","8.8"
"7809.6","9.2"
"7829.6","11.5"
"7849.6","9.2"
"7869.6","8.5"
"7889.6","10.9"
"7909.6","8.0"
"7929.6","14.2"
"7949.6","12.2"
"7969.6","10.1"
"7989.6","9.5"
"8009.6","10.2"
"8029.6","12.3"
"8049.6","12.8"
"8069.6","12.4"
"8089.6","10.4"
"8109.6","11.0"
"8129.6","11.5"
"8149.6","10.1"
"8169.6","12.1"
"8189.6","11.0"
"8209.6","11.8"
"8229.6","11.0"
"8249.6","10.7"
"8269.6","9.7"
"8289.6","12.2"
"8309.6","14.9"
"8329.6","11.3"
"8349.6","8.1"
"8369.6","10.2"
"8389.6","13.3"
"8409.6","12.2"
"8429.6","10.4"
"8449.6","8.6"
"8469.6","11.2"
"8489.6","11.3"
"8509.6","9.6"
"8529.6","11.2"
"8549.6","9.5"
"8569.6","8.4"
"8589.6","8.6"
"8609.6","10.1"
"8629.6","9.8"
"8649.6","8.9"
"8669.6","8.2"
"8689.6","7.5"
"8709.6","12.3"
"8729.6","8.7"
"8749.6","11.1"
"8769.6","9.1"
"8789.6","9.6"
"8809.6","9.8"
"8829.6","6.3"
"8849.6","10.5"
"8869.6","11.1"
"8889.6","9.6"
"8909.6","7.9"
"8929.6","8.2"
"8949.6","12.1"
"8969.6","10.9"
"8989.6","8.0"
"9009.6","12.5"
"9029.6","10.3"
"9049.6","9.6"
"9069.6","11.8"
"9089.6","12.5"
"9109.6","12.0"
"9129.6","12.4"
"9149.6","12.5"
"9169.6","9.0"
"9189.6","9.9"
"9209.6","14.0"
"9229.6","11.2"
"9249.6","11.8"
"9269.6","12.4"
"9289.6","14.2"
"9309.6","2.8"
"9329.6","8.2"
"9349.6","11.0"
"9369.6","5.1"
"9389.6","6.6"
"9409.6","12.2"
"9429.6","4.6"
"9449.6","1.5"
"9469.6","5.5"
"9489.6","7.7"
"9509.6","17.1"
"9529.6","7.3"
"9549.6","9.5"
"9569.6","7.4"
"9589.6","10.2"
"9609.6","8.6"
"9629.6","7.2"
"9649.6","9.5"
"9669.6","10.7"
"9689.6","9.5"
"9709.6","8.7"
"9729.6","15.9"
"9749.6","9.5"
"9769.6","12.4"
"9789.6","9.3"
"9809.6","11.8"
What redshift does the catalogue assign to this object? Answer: 0.674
